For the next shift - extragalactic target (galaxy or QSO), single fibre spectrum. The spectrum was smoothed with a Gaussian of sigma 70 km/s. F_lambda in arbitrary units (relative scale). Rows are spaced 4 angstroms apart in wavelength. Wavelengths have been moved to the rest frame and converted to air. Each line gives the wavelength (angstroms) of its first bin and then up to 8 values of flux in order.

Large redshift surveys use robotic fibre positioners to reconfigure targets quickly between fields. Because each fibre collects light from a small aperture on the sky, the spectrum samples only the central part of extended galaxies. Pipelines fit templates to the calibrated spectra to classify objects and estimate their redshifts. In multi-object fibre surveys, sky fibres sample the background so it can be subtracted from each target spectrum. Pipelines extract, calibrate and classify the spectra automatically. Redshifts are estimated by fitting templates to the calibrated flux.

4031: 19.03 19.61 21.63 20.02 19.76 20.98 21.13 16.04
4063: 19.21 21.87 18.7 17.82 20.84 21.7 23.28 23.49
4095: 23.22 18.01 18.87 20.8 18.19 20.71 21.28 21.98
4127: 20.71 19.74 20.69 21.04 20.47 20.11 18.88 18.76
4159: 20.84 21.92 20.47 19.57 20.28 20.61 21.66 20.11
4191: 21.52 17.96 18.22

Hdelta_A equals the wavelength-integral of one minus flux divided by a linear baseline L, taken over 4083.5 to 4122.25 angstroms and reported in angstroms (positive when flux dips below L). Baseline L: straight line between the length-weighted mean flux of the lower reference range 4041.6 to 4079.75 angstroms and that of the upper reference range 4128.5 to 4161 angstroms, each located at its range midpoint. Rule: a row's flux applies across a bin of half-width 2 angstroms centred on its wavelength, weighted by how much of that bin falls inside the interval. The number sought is -2.17 angstroms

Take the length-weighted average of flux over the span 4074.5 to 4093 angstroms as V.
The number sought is 21.7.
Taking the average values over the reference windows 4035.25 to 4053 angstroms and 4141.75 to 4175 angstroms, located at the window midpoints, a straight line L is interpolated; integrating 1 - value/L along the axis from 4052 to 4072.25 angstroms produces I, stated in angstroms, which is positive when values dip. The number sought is 0.9 angstroms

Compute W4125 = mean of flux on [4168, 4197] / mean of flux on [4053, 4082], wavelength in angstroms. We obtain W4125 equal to 1.04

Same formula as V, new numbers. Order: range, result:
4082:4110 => 21.2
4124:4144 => 20.6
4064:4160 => 20.5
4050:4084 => 19.7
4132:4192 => 20.4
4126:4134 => 20.2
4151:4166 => 20.3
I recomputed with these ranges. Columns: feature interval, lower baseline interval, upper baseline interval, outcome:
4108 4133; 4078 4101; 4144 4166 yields 0.66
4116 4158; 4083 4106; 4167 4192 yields 1.19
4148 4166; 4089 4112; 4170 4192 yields 0.42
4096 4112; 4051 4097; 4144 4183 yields 0.97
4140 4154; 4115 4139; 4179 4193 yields 0.73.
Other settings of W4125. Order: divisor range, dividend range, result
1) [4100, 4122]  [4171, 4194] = 1.03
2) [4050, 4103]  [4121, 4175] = 1.00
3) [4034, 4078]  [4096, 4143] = 1.03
